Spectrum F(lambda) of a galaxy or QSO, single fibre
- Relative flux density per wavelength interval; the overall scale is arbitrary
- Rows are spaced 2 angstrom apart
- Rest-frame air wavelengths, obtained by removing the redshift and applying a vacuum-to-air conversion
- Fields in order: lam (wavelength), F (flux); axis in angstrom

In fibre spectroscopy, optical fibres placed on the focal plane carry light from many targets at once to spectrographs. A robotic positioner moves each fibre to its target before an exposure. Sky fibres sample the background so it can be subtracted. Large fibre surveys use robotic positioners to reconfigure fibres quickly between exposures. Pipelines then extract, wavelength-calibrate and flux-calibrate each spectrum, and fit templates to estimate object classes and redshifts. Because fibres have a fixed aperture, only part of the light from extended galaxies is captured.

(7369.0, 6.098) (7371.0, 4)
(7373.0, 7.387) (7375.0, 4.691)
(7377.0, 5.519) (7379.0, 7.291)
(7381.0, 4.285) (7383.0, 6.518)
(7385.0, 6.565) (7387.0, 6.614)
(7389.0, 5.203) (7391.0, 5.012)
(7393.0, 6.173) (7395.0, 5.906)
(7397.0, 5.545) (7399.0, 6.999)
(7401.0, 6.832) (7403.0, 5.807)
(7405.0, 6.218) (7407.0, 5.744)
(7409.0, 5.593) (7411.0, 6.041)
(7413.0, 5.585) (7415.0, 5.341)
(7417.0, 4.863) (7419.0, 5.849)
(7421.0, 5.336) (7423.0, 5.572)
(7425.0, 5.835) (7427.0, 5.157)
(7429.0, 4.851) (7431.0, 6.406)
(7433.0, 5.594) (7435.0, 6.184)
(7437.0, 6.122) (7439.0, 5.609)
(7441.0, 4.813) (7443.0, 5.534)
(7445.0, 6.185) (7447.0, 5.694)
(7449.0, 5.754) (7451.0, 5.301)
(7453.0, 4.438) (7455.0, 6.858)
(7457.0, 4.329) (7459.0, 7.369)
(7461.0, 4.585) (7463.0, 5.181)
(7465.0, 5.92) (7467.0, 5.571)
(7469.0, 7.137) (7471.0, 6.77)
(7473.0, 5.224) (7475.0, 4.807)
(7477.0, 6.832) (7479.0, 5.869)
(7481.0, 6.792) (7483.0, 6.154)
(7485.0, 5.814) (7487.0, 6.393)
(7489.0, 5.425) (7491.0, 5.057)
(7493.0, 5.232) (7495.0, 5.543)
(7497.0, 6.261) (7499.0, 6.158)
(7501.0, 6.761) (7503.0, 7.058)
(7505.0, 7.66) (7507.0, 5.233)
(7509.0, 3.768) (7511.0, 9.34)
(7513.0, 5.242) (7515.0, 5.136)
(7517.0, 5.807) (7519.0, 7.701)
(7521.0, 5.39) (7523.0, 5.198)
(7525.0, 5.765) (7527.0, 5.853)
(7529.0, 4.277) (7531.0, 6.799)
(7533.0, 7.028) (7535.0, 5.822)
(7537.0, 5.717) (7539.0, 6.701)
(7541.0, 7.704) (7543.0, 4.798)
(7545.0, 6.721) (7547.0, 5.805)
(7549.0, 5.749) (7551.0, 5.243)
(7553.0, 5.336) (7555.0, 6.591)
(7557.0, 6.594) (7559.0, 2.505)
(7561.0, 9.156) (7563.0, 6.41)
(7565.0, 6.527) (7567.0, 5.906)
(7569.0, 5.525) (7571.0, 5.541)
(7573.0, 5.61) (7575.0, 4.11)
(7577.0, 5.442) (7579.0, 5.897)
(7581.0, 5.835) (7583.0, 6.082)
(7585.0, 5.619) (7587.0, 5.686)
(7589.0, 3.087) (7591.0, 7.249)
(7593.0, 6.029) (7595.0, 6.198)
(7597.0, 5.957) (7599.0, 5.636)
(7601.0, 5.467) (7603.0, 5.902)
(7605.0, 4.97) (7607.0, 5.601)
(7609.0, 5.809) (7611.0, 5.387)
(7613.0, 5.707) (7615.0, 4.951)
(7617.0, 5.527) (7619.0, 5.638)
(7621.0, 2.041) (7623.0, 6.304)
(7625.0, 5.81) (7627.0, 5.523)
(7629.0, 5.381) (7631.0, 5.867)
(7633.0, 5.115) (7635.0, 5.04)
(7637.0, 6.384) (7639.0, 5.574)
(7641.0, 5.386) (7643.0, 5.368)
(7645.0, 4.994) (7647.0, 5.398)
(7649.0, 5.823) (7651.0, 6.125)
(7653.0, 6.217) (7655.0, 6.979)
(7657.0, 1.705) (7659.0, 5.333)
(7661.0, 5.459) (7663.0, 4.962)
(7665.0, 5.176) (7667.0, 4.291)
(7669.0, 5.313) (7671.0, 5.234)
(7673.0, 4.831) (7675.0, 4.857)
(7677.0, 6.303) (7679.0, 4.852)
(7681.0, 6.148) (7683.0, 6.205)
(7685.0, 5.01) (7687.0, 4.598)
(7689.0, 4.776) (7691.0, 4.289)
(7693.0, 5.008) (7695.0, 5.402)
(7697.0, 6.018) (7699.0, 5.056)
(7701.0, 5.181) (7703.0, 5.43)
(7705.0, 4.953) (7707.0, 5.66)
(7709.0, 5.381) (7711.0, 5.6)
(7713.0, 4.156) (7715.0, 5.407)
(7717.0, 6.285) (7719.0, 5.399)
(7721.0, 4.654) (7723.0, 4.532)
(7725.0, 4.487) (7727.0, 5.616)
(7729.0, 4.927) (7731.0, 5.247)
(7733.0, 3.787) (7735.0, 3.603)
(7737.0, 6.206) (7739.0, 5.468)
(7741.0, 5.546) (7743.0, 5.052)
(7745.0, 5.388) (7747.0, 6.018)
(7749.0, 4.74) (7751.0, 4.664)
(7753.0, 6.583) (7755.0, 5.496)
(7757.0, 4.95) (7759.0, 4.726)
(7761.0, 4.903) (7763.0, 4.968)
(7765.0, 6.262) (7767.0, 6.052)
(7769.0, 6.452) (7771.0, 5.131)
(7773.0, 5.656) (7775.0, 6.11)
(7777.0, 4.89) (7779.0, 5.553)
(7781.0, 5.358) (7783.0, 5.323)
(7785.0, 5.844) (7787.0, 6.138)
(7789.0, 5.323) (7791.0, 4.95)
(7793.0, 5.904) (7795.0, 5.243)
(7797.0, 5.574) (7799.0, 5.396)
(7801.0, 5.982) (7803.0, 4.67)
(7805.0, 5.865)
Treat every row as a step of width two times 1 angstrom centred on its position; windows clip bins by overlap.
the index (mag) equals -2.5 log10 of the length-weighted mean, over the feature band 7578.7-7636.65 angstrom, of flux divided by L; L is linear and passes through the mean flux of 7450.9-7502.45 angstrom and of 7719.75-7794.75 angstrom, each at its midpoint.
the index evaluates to 0.02 mag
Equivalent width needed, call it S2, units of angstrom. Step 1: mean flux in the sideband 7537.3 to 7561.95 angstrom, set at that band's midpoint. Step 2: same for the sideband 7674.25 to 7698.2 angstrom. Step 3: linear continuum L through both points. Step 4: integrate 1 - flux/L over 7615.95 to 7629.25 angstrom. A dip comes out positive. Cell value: 1.14 angstrom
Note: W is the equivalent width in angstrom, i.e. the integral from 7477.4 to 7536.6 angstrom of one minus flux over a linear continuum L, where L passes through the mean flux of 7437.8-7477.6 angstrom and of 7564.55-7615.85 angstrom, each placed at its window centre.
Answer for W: -3.9 angstrom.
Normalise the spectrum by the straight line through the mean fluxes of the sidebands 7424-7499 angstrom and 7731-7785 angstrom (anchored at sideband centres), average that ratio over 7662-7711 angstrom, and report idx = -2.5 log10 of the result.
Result 0.05 mag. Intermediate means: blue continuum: 5.75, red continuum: 5.35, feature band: 5.21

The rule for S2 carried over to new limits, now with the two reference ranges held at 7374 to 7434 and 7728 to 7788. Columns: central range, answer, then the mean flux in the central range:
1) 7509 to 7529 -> -1.1 angstrom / 5.95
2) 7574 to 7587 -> 0.1 angstrom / 5.51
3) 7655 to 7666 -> 1.5 angstrom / 4.75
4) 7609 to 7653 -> 0.7 angstrom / 5.43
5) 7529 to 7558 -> -2.6 angstrom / 6.12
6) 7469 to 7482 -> -1.0 angstrom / 6.13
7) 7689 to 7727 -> 1.8 angstrom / 5.16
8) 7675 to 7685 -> -0.4 angstrom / 5.69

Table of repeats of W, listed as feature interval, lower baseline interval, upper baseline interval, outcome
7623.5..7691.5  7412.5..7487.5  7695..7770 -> 0.9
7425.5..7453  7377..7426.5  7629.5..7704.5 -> 0.9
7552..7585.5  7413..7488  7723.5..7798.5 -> -1.3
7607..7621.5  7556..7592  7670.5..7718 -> 1.1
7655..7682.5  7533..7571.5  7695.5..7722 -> 2.3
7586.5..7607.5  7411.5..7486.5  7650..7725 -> -0.9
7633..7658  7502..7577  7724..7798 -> 1.2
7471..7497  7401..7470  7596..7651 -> -0.9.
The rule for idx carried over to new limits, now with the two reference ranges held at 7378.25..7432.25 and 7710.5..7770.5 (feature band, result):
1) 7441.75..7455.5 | 0.022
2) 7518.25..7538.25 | -0.064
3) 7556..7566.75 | -0.124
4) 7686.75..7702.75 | 0.049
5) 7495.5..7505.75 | -0.185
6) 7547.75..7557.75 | -0.062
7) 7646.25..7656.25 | -0.120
